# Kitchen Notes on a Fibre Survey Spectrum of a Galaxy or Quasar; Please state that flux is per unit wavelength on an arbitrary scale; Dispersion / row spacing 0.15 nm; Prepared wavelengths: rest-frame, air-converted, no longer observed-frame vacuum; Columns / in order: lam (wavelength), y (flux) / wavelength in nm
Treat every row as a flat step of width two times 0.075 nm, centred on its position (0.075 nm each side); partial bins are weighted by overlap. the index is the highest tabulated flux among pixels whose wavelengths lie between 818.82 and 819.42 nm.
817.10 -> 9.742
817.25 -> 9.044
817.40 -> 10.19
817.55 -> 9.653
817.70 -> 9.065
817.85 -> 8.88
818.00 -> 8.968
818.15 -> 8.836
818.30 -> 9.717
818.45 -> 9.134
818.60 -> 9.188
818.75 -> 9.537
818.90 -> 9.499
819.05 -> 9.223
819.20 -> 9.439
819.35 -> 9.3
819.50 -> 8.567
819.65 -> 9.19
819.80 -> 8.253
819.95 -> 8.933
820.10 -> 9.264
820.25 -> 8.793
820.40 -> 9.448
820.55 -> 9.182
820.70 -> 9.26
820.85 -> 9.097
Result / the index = 9.499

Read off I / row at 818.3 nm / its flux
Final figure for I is 9.717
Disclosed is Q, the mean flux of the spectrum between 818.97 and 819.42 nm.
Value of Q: 9.32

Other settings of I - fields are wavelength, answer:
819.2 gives 9.439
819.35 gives 9.3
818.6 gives 9.188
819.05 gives 9.223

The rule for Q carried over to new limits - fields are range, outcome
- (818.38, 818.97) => 9.34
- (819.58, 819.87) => 8.72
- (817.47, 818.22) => 9.09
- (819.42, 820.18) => 8.84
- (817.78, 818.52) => 9.11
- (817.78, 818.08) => 8.92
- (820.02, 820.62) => 9.17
